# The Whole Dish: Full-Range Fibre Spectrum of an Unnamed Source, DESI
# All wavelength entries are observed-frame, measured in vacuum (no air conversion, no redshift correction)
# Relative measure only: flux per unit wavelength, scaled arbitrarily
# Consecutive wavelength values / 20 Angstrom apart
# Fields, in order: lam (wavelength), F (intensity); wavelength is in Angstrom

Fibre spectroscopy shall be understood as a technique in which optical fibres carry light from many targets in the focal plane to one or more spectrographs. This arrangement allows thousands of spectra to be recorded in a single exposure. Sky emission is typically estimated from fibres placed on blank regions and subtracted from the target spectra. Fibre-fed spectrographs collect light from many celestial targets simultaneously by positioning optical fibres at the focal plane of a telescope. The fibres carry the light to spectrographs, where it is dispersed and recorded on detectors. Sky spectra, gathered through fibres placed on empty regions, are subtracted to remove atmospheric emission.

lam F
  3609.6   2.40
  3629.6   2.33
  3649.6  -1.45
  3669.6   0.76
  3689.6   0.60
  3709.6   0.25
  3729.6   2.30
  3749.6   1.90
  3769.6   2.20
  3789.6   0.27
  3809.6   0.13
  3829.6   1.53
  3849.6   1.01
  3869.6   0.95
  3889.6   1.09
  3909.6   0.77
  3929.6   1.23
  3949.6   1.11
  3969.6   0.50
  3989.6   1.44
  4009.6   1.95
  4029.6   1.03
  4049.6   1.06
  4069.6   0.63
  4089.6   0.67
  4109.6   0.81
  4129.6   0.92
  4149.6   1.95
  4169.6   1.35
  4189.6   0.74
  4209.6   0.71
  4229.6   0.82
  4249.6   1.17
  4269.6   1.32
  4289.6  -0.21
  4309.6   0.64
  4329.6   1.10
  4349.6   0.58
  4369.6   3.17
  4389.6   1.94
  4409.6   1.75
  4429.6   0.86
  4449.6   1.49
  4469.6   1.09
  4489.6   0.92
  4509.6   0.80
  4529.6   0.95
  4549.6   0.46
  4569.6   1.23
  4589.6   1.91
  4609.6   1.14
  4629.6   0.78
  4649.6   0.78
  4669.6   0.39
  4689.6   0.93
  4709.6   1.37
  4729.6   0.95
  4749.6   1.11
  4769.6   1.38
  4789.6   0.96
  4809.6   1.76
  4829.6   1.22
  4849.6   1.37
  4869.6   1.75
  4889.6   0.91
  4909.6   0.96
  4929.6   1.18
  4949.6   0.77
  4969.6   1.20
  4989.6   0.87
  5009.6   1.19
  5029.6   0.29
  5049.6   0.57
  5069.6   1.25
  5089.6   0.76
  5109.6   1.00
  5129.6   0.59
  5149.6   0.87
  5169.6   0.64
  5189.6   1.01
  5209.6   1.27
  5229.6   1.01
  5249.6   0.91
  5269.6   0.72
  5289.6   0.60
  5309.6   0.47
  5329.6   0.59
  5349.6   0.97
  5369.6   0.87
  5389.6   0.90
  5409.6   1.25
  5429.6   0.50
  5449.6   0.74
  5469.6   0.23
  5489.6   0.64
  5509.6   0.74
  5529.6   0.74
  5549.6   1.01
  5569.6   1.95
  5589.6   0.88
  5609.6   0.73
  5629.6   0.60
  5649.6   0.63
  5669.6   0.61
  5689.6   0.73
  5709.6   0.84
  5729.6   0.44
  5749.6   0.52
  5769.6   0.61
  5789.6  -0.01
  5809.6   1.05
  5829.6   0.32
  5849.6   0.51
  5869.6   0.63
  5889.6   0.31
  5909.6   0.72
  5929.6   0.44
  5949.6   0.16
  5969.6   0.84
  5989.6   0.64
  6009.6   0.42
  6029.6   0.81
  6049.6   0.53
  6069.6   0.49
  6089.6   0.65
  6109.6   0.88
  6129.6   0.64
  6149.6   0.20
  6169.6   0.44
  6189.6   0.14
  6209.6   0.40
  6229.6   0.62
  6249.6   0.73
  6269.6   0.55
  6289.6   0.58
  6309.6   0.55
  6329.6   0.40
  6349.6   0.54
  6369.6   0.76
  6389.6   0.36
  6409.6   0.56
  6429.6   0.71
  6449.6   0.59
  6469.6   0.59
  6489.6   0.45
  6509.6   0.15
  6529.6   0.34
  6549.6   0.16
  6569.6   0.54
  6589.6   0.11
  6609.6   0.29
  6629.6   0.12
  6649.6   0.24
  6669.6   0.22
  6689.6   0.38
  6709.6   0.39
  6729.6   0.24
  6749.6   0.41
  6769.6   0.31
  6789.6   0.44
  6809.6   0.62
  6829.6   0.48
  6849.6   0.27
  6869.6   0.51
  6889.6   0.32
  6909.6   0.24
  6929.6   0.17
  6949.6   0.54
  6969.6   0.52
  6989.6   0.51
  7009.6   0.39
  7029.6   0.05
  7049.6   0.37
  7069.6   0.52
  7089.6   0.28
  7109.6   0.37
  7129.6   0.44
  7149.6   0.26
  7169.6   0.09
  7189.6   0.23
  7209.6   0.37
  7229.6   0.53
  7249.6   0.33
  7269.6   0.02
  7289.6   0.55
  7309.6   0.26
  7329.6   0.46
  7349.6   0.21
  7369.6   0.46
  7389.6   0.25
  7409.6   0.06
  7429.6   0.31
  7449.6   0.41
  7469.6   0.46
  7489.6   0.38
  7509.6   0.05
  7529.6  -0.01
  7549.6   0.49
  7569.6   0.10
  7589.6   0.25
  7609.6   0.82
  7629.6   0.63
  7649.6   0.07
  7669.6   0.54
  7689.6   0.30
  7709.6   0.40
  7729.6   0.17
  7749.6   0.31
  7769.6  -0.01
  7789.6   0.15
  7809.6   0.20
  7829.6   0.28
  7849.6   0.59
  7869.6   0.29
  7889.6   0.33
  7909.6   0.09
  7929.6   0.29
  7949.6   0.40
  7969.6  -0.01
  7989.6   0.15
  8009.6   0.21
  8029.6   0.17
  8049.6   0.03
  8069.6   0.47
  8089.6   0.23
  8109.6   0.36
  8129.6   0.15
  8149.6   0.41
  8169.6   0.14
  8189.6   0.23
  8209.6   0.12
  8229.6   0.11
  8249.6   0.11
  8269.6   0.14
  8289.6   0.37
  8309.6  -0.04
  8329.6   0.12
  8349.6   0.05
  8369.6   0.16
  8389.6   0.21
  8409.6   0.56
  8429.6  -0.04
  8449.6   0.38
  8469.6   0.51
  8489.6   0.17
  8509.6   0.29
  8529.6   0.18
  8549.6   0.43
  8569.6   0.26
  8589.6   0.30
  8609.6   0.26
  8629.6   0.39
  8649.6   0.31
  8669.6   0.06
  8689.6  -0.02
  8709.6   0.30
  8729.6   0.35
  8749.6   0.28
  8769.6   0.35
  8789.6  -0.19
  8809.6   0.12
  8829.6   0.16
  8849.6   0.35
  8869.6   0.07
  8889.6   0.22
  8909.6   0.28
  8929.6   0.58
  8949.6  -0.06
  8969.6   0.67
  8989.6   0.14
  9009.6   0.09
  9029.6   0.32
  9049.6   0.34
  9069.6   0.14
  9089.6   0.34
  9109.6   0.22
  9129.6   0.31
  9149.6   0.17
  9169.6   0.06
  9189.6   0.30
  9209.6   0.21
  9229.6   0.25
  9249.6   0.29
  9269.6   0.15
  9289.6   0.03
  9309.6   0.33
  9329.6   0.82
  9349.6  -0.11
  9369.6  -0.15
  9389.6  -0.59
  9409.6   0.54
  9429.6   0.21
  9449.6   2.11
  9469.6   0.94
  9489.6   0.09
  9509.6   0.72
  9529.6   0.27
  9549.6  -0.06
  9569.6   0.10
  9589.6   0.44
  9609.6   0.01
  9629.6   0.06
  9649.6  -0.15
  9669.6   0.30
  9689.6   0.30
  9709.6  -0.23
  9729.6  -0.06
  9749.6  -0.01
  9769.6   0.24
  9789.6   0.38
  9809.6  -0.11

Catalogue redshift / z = 0.130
